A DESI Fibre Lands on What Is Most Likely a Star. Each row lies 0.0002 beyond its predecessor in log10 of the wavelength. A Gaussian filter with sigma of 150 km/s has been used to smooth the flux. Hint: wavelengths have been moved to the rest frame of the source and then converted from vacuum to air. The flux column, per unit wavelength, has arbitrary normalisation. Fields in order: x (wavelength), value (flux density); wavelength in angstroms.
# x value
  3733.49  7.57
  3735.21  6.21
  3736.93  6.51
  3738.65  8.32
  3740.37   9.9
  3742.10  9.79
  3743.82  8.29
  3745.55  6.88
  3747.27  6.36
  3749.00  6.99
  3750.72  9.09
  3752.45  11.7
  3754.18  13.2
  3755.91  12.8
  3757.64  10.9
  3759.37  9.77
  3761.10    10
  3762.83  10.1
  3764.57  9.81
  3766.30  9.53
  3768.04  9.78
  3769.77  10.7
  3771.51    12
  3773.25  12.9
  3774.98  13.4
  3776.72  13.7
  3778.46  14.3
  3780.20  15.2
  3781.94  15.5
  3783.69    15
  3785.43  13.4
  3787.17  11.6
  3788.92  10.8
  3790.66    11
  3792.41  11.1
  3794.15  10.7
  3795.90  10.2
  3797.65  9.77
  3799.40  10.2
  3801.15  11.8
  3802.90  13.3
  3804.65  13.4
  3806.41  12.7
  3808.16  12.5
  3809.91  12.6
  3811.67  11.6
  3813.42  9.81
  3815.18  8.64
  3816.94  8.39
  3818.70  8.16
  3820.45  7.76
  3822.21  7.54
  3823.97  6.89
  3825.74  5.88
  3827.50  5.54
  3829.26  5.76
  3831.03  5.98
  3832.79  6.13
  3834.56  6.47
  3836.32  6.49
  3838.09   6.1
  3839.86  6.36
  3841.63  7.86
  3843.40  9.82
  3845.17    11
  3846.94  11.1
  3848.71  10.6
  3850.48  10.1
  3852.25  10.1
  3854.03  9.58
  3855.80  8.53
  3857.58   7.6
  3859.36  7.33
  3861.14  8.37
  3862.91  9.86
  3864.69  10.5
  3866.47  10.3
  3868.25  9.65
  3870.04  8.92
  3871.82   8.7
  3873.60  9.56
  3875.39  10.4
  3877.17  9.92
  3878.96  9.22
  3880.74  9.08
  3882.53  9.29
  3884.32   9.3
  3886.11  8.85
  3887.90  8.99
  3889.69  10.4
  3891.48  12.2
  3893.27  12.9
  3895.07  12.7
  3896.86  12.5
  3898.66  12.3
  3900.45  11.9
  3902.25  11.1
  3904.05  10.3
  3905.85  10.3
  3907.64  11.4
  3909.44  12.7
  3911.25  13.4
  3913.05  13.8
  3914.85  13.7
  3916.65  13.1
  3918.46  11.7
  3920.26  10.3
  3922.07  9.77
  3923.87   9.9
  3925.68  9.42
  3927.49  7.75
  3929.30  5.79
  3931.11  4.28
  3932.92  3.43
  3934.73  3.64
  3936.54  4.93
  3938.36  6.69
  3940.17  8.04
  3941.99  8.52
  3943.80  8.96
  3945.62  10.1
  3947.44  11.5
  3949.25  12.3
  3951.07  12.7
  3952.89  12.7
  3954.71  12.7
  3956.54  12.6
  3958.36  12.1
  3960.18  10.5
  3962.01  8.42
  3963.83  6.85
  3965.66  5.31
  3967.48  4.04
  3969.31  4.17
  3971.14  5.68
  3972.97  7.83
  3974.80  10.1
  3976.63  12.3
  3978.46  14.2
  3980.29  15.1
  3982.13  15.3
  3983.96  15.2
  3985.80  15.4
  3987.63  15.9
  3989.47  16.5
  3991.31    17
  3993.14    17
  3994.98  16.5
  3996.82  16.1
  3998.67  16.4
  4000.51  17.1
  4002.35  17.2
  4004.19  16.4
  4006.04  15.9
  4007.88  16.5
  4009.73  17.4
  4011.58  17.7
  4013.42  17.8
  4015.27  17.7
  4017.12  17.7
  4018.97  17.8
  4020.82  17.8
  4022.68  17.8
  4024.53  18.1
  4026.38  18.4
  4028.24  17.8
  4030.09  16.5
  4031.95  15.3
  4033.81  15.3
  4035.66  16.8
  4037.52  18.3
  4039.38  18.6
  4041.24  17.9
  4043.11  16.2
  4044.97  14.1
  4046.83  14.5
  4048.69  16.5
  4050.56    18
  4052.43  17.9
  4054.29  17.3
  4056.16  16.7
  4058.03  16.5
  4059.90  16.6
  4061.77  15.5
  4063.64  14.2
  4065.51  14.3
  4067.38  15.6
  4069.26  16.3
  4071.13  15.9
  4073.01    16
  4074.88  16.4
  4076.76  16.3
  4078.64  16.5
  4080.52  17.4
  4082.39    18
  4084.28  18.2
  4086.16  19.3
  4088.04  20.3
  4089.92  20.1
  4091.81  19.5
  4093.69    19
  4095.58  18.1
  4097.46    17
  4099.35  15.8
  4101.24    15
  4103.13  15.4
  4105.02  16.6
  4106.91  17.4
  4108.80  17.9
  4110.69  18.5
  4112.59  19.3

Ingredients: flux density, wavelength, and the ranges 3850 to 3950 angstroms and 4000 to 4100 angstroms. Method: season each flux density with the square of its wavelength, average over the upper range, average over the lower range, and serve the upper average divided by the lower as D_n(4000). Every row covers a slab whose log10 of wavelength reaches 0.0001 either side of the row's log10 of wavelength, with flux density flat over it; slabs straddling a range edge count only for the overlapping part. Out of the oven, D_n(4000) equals 1.9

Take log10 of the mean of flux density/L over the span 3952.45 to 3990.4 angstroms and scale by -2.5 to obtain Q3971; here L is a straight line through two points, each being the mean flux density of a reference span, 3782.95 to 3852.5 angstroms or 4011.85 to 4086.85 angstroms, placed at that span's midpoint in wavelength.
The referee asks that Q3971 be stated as 0.289 mag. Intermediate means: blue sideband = 9.58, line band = 11.1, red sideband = 16.8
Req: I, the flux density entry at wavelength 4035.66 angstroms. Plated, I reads 16.8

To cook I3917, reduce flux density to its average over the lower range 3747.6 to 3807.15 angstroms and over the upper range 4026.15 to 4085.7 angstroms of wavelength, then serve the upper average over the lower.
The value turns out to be 1.4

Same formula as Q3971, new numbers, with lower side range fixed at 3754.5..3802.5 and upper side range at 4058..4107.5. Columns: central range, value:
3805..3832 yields 0.38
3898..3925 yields 0.20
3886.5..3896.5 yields 0.20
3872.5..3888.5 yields 0.39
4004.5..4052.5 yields -0.07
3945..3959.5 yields 0.21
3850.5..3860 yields 0.43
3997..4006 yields -0.07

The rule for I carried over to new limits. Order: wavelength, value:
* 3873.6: 9.56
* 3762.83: 10.1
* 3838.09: 6.1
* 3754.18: 13.2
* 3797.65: 9.77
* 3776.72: 13.7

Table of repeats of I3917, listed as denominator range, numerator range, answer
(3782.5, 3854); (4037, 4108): 1.76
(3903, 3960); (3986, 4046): 1.70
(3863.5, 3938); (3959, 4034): 1.45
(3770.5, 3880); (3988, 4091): 1.70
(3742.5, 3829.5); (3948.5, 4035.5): 1.34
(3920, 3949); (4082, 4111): 2.31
